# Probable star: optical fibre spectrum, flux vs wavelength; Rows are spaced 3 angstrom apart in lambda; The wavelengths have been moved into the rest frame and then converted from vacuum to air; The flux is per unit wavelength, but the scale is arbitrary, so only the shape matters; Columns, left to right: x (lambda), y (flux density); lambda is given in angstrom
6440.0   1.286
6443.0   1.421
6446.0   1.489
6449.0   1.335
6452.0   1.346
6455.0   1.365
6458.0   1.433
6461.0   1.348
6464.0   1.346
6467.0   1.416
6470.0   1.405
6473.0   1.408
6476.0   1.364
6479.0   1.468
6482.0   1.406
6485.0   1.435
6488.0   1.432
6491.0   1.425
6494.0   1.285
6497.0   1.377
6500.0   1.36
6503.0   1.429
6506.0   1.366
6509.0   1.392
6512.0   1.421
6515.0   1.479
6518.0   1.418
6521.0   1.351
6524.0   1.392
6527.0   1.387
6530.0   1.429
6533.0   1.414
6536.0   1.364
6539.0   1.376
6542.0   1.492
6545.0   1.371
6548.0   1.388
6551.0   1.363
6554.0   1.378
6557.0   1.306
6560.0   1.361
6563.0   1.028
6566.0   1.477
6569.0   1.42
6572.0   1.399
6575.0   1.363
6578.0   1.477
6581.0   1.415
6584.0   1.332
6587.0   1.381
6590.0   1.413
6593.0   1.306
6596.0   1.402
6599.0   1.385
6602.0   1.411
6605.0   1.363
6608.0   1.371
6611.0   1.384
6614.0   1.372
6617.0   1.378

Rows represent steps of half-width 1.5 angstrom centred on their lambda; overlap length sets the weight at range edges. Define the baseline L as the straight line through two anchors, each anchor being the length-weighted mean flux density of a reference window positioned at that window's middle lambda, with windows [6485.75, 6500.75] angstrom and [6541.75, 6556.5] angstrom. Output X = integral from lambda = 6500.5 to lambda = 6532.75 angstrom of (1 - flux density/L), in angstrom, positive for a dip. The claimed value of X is -0.6 angstrom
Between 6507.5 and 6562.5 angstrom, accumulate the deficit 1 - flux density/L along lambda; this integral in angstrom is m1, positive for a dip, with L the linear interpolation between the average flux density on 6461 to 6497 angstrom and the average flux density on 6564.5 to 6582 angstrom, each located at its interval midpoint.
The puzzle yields 1.04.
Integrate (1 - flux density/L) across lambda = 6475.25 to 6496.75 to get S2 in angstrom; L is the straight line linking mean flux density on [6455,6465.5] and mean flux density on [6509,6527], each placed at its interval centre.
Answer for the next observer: -0.2 angstrom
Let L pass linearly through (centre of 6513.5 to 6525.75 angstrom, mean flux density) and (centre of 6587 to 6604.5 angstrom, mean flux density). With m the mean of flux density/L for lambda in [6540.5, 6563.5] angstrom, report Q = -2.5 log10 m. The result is 0.04 mag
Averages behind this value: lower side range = 1.41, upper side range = 1.38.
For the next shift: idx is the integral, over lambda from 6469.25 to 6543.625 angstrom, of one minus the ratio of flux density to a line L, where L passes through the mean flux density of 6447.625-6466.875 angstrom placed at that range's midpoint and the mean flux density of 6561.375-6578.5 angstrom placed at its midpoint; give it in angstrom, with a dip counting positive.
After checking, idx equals -2.3 angstrom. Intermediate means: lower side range 1.37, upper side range 1.35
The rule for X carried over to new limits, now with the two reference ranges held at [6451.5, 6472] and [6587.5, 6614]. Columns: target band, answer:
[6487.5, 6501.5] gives 0.1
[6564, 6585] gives -0.4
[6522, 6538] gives -0.2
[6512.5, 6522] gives -0.3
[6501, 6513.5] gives -0.2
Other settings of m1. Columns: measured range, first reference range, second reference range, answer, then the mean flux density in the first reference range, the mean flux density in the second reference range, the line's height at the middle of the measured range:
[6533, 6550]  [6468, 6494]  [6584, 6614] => -0.1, 1.41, 1.38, 1.39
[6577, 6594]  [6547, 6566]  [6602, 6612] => -0.5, 1.32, 1.38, 1.35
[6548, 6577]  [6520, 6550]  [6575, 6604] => 0.9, 1.4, 1.39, 1.39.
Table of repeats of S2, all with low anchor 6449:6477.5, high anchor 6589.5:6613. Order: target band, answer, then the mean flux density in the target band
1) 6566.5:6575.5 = -0.2 angstrom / 1.41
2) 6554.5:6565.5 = 0.9 angstrom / 1.27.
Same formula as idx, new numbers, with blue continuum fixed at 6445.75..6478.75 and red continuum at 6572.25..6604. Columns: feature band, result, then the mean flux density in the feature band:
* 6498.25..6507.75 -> 0.0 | 1.38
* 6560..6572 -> 0.5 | 1.33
